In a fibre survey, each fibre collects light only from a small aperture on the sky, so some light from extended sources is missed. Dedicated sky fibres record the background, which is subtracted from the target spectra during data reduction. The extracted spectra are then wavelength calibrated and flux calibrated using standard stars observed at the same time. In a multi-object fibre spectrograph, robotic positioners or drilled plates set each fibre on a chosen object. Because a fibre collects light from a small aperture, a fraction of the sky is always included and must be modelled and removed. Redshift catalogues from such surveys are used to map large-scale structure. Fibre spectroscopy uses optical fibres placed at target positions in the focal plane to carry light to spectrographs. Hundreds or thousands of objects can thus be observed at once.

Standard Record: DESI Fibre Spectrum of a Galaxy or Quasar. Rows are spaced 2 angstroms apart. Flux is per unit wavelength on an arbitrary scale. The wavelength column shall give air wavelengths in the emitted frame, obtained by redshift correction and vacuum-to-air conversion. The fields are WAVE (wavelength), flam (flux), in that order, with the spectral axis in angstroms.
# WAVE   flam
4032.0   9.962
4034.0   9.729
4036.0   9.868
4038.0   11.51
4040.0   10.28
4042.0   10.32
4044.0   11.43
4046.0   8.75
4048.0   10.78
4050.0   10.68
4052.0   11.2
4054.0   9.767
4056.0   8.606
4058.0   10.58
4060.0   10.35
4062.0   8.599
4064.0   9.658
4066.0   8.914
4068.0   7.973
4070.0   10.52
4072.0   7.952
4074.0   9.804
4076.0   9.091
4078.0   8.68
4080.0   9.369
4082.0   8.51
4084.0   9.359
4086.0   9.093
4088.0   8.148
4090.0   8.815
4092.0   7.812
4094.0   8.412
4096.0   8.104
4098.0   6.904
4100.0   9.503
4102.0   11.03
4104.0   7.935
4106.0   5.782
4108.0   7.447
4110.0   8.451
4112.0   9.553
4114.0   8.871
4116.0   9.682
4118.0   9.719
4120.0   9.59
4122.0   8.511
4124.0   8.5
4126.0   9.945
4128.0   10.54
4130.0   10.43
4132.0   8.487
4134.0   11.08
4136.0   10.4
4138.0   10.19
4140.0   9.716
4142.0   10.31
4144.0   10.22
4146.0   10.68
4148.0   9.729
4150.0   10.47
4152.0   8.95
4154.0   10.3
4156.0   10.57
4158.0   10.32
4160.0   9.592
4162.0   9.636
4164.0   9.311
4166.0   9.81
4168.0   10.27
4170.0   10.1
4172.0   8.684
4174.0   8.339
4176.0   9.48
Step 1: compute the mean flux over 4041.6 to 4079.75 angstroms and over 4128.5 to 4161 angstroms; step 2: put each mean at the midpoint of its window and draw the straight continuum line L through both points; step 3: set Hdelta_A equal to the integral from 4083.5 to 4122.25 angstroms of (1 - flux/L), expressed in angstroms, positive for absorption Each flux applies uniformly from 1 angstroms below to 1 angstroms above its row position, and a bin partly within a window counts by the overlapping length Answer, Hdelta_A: 4.9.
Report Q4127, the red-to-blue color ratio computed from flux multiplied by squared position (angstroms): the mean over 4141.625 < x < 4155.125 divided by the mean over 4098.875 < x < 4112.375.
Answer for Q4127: 1.22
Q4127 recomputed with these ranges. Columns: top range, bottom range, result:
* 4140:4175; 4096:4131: 1.12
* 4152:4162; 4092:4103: 1.18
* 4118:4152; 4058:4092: 1.12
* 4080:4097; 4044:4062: 0.87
